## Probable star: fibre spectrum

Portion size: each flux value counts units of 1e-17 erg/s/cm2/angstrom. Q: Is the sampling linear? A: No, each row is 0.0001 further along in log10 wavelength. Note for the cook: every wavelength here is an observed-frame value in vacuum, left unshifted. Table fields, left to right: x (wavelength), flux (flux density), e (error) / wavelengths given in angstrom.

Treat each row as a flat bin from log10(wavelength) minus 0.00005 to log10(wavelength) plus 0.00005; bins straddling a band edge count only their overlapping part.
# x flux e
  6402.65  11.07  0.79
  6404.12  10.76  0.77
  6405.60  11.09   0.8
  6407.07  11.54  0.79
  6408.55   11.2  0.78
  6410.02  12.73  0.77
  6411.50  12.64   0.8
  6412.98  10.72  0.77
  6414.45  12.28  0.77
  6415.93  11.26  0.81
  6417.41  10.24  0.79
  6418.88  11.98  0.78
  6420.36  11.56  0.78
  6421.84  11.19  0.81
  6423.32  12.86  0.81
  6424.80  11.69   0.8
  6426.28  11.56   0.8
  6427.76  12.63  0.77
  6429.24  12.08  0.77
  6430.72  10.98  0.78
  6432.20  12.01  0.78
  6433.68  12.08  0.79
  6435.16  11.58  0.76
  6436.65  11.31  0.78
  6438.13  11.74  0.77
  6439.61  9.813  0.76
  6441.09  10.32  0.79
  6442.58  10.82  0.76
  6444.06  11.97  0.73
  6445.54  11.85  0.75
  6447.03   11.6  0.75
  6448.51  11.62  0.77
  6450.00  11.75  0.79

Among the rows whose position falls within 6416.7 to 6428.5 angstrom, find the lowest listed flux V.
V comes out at 10.24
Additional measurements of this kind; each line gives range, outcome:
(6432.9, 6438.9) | 11.31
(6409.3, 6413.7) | 10.72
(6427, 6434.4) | 10.98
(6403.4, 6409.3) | 10.76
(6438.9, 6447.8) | 9.813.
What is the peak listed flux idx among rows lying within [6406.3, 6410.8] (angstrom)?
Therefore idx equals 12.73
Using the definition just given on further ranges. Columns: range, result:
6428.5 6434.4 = 12.08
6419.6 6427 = 12.86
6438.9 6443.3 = 10.82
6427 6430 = 12.63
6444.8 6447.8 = 11.85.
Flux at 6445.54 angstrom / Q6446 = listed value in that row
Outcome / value 11.85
